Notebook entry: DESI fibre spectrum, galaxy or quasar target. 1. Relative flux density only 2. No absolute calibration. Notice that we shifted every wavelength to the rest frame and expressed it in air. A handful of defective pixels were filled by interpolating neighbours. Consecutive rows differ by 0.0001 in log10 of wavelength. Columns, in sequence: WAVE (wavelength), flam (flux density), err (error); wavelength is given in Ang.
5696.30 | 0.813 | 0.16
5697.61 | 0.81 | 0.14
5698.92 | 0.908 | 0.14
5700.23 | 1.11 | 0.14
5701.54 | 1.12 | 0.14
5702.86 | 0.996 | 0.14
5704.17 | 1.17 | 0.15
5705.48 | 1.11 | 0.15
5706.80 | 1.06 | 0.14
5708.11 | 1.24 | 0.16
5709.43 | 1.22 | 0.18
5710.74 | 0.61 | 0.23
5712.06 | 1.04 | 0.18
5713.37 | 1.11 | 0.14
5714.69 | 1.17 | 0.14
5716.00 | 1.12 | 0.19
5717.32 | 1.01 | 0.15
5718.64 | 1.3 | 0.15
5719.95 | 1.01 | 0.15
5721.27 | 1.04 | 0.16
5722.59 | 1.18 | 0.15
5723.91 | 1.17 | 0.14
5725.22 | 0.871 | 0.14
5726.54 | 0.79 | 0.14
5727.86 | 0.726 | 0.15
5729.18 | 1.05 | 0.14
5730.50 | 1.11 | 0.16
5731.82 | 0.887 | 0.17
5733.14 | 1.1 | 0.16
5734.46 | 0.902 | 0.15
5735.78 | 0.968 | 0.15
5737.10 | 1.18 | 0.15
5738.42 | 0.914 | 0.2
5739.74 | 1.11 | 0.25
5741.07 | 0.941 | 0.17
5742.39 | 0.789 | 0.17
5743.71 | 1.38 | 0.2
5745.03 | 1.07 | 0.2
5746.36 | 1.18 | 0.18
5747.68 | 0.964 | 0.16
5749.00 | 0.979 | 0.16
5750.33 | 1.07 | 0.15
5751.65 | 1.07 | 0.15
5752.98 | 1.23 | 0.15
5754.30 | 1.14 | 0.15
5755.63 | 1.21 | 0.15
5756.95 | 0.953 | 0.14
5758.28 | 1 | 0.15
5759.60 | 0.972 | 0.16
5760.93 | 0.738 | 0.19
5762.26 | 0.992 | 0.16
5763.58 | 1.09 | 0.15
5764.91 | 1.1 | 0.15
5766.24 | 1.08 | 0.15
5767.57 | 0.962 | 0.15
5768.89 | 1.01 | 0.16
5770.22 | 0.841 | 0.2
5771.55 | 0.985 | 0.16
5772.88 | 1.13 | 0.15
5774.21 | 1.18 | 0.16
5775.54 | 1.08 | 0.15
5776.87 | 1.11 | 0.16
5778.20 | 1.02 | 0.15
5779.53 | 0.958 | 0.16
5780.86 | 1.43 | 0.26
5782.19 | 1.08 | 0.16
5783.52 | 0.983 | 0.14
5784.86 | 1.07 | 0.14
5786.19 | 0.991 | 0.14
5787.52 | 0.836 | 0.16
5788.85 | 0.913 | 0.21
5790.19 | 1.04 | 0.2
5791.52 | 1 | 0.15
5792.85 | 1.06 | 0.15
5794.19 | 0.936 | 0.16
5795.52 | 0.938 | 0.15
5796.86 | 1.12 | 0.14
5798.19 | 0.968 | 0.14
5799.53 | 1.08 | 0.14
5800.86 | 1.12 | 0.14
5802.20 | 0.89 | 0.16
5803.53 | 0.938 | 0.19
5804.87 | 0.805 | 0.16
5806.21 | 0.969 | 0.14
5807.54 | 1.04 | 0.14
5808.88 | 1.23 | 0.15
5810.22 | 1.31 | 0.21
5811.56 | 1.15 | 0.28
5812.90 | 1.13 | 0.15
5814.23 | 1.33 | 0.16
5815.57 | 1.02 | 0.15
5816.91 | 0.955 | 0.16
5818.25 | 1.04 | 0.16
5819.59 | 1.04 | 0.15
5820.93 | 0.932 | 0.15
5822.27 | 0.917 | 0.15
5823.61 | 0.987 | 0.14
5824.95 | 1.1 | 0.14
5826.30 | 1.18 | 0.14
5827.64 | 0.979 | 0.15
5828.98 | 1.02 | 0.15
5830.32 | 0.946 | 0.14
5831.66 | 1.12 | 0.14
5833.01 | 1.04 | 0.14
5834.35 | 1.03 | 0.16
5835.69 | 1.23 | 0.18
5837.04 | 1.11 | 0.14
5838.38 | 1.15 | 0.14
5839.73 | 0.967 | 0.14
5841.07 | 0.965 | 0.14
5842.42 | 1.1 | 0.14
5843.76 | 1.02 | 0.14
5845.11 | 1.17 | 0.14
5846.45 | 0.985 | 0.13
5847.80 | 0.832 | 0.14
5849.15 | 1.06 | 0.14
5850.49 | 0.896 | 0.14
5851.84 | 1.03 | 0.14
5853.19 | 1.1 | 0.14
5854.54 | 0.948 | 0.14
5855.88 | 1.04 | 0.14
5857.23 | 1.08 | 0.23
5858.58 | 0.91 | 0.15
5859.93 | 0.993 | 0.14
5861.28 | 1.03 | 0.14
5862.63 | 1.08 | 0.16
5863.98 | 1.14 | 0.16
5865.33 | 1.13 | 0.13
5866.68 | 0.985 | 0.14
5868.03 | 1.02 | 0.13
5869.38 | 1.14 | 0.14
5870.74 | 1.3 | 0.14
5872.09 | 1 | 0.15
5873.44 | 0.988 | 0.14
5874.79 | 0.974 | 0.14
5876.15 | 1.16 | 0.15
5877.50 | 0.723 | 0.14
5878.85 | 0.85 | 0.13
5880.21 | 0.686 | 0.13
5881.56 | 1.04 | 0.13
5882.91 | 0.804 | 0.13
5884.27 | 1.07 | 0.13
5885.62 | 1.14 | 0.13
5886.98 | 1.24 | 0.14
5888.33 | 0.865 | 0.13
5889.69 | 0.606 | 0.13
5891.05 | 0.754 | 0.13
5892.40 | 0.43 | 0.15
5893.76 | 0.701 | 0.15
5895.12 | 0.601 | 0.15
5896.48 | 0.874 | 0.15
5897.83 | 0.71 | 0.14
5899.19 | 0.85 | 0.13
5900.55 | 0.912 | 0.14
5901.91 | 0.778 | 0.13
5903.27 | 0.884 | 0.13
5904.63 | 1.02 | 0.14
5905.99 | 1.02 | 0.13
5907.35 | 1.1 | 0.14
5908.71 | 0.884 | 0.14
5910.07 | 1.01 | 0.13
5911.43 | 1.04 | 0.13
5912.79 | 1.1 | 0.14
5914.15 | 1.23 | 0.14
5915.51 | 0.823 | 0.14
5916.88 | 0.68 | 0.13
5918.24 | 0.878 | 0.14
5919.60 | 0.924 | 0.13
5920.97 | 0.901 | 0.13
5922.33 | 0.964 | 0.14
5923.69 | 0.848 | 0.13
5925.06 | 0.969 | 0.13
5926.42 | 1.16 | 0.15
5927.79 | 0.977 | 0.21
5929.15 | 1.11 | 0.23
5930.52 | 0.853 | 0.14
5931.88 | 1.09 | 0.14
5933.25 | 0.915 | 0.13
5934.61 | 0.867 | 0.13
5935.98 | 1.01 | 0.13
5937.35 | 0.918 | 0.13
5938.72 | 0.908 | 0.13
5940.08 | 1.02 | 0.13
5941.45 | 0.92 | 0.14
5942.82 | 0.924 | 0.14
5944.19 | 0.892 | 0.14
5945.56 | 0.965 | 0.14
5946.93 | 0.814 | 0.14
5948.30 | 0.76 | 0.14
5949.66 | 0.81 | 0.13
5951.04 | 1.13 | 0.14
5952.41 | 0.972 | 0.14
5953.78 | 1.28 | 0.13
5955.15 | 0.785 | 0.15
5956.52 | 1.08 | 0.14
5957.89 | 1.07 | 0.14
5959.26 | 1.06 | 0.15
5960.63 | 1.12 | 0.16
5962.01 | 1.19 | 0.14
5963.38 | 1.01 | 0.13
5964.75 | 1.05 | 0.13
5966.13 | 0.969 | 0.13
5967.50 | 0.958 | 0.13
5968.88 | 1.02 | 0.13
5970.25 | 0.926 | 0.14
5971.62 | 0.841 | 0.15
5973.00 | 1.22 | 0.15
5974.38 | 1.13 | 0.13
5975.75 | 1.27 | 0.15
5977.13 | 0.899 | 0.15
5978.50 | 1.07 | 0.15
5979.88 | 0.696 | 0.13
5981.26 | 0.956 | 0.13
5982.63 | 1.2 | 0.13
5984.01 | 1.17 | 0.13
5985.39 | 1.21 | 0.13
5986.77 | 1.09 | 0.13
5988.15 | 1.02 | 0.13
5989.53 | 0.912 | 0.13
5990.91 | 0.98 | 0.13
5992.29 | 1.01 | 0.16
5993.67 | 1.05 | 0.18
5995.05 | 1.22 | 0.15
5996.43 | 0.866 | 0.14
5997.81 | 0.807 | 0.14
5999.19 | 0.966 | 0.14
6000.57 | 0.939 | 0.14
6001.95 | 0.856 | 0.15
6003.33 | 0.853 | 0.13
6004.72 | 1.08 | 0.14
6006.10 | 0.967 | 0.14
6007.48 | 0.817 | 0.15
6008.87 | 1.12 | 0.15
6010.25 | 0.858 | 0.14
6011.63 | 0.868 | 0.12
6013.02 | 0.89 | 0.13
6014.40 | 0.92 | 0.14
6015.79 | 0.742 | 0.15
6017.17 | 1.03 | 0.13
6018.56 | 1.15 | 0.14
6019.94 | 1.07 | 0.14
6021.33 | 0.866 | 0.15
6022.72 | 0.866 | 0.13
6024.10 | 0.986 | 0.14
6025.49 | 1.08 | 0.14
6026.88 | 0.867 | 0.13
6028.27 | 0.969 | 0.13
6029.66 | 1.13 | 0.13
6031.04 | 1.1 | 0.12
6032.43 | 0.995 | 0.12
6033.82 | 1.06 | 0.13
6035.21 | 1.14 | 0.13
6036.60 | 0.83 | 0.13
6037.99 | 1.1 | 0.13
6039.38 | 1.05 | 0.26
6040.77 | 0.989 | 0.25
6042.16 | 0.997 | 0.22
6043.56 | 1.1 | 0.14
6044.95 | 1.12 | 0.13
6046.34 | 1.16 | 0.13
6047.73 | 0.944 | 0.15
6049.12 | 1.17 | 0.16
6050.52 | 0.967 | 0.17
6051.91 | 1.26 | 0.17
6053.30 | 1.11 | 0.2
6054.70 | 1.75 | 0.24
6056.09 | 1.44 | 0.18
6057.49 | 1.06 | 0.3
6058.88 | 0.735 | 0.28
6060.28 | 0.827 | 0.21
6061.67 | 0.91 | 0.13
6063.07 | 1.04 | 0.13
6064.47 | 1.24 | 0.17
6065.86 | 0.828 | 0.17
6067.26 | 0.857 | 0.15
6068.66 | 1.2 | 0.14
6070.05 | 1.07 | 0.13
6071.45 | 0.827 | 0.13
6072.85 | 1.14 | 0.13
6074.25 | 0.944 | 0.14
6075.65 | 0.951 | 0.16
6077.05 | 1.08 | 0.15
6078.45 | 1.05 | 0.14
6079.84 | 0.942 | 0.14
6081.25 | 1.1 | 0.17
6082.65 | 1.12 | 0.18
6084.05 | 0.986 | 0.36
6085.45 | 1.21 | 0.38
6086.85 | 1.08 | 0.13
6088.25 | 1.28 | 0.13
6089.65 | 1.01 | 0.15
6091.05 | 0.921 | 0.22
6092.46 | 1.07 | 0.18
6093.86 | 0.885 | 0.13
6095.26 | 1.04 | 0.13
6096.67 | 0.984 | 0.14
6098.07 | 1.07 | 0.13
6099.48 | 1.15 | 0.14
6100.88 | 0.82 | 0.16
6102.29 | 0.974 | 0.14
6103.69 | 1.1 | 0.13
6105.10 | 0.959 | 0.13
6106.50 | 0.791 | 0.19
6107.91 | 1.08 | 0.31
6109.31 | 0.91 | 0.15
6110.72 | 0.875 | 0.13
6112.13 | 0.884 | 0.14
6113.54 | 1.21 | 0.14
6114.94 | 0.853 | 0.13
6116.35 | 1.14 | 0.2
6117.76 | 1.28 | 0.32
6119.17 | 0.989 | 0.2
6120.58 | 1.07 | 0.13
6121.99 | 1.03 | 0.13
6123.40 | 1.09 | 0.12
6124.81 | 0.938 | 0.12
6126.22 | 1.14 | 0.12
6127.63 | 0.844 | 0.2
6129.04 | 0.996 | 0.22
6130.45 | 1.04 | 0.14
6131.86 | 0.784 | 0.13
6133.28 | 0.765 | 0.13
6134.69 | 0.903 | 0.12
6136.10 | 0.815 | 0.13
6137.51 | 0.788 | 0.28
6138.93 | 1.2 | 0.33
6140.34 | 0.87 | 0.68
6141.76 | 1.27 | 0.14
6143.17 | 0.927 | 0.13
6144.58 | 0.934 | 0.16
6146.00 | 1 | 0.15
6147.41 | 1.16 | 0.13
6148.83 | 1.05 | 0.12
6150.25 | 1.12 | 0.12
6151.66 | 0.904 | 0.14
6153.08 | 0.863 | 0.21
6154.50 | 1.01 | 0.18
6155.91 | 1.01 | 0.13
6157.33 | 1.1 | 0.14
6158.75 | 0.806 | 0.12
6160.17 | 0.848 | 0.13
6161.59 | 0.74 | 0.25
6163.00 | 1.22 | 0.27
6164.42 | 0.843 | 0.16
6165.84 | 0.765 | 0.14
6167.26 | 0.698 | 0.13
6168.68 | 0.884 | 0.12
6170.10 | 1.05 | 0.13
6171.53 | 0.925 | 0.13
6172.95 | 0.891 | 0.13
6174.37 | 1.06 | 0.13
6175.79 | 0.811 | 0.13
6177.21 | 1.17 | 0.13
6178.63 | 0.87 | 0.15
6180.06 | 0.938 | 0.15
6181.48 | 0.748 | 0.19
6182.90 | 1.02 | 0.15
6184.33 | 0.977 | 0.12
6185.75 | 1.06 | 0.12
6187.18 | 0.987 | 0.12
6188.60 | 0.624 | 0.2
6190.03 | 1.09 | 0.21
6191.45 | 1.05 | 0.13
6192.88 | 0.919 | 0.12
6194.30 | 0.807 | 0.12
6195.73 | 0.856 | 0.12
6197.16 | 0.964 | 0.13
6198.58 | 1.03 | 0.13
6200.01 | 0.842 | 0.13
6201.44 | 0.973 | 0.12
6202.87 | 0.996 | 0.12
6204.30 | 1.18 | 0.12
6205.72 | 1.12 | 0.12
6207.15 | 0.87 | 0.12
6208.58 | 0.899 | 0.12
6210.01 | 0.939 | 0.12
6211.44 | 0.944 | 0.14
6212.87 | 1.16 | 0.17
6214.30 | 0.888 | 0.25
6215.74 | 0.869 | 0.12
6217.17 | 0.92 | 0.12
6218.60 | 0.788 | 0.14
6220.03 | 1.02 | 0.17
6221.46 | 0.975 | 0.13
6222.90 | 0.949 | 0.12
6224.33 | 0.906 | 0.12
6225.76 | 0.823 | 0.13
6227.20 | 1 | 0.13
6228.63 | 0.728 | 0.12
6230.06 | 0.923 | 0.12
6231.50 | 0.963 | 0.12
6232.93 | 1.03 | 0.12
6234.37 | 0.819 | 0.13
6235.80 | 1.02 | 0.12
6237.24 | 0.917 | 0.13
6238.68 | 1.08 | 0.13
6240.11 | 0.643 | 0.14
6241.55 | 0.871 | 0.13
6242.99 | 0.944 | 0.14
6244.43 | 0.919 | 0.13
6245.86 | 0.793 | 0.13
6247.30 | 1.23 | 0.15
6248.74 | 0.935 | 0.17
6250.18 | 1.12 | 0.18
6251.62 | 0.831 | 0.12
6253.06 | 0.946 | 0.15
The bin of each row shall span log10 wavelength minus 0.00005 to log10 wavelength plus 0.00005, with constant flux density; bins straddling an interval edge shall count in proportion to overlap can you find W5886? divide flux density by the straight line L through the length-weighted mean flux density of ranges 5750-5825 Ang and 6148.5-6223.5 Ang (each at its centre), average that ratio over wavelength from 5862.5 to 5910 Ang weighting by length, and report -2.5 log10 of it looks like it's 0.10 mag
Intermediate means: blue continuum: 1.04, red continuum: 0.944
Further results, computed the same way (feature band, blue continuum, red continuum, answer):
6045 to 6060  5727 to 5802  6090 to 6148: -0.154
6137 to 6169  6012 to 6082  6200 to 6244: 0.018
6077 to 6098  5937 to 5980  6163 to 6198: -0.105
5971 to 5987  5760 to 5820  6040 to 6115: -0.024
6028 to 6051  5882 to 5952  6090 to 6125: -0.083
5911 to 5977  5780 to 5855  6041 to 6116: 0.058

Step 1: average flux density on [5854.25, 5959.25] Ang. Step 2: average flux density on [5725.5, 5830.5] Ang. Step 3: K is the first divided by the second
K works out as 0.9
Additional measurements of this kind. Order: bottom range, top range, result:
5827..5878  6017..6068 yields 1.01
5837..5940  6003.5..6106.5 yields 1.07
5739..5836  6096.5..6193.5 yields 0.93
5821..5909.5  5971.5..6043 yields 1.02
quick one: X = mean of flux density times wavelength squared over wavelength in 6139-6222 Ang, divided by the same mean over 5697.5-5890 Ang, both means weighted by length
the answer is 1.1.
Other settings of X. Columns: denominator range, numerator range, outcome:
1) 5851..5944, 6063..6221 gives 1.12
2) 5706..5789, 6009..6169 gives 1.08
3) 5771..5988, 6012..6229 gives 1.07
